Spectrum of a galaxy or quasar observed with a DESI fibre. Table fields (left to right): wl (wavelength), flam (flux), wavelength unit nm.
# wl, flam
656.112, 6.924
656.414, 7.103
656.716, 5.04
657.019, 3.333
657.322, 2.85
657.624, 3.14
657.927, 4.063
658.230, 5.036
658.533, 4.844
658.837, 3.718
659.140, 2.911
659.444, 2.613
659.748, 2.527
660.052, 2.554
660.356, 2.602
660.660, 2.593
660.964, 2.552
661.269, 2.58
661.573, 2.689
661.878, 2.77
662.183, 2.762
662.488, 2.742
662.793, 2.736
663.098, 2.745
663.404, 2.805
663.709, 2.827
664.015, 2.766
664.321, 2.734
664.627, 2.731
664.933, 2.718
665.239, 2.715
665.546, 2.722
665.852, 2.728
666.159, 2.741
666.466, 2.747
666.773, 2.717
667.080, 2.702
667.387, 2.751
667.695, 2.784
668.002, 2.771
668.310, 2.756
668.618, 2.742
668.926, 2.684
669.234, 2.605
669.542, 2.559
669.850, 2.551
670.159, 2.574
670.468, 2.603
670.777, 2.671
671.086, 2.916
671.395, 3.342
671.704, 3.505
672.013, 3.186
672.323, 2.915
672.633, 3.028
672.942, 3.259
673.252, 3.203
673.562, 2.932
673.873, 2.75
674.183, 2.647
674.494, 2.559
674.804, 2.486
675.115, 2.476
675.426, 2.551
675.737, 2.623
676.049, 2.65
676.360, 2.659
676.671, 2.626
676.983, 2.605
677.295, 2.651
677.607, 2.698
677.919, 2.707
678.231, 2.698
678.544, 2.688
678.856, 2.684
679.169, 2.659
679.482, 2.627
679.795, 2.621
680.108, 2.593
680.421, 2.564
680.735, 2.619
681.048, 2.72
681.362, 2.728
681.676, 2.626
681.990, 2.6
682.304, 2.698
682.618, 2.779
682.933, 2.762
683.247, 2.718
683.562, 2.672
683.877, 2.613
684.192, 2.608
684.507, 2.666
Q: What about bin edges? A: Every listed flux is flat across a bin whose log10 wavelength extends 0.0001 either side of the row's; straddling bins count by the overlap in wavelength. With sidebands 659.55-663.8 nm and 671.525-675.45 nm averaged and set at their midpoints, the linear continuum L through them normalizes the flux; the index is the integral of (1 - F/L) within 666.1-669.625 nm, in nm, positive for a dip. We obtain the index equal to 0.10 nm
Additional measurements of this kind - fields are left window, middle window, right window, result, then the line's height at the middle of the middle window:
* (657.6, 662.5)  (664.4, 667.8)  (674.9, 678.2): 0.23 nm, 2.93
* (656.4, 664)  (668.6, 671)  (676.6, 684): 0.26 nm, 2.95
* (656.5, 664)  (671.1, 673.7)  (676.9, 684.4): -0.27 nm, 2.86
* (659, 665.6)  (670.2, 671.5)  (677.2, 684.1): -0.07 nm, 2.68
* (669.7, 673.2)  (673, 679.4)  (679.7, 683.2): 0.31 nm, 2.82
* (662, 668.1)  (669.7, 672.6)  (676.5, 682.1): -0.23 nm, 2.71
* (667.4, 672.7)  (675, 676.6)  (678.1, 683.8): 0.09 nm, 2.74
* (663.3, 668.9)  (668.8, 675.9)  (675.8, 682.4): -0.29 nm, 2.7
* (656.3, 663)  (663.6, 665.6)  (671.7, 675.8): 0.26 nm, 3.16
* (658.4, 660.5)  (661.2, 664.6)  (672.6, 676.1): 0.31 nm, 3.02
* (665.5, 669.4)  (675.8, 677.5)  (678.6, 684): 0.03 nm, 2.69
